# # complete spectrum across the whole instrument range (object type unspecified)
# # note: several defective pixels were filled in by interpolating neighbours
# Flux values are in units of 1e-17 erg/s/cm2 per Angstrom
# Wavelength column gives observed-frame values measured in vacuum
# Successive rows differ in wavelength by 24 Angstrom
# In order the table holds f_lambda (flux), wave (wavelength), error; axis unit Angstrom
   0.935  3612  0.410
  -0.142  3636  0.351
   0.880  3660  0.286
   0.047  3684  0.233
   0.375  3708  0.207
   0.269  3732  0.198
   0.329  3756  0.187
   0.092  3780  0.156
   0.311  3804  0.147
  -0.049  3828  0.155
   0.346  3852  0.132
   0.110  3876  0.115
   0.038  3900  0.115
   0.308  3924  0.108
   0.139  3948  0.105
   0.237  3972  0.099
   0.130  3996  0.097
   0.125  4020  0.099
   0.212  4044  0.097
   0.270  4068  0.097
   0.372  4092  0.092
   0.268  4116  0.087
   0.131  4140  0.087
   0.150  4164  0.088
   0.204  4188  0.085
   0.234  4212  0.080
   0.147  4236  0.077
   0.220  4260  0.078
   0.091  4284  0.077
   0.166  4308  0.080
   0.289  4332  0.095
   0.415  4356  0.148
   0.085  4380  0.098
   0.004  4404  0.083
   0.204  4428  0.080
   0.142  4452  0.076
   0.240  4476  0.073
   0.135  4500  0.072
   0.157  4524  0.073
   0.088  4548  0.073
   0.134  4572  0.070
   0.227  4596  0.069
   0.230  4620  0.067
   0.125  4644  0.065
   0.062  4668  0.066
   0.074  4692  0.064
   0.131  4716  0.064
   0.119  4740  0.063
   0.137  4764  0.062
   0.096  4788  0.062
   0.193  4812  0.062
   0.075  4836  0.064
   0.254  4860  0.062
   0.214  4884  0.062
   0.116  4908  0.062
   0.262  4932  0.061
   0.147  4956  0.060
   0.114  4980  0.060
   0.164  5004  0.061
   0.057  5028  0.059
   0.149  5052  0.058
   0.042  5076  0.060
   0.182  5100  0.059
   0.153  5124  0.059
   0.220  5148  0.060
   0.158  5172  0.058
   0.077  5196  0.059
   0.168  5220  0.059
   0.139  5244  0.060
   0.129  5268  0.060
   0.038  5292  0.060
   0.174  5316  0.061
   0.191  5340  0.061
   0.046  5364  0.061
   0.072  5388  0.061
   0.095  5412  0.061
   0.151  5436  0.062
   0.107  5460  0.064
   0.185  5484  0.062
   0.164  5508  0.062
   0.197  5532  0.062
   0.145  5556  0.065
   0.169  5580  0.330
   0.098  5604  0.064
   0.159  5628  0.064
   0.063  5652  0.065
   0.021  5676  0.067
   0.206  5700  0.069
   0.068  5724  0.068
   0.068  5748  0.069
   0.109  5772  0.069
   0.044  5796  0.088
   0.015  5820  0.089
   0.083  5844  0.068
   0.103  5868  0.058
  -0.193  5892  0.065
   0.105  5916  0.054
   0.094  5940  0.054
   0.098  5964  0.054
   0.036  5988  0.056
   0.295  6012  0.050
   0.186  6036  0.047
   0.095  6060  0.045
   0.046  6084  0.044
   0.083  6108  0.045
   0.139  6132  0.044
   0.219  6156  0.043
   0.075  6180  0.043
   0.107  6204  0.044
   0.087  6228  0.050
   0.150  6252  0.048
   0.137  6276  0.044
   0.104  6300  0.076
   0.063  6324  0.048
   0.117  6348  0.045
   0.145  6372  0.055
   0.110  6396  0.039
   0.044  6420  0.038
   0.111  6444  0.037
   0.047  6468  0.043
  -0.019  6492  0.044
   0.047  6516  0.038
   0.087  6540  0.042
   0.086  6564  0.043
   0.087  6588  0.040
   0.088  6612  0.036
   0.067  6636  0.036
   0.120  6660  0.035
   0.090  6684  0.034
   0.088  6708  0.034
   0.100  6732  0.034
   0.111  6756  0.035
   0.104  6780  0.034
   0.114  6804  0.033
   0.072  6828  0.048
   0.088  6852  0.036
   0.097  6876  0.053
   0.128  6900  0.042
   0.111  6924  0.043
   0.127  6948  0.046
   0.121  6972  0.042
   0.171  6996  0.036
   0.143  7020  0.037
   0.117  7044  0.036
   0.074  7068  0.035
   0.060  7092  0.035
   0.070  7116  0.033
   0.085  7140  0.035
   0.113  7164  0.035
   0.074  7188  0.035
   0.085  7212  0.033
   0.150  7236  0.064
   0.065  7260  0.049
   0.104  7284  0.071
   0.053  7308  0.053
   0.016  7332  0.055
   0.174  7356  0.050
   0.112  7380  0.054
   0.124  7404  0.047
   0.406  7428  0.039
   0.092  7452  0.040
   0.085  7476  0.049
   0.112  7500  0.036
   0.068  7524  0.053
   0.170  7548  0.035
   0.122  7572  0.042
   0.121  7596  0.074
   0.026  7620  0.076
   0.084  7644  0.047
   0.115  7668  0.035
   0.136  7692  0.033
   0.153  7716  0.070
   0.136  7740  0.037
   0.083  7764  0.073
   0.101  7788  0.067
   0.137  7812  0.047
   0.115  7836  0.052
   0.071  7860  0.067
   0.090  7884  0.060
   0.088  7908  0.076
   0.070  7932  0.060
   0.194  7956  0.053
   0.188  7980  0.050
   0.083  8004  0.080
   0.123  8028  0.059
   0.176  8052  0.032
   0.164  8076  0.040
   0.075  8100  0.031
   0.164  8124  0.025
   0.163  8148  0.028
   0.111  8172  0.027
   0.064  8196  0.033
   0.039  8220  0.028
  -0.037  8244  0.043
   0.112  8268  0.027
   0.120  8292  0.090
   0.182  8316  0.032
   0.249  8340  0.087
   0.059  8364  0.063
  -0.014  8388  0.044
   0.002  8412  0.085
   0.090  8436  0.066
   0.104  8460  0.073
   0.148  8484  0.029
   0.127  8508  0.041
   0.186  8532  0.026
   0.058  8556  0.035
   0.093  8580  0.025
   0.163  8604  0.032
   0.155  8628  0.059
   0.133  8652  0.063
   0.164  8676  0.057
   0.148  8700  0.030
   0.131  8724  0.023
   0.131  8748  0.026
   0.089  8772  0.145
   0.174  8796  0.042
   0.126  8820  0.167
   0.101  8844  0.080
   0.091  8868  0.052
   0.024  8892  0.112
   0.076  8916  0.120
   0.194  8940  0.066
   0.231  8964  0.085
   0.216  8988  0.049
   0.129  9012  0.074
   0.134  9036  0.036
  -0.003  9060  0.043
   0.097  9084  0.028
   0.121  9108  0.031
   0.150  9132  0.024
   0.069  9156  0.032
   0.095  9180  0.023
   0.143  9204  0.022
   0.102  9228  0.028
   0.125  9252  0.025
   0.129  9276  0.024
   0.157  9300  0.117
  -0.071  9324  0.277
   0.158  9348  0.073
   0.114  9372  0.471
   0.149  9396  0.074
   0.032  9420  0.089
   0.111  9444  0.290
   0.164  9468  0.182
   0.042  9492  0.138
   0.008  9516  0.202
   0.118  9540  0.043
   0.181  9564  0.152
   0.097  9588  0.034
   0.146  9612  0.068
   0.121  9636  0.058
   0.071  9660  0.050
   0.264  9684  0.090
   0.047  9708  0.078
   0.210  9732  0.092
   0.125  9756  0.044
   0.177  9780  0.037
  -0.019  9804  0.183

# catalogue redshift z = 0.993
